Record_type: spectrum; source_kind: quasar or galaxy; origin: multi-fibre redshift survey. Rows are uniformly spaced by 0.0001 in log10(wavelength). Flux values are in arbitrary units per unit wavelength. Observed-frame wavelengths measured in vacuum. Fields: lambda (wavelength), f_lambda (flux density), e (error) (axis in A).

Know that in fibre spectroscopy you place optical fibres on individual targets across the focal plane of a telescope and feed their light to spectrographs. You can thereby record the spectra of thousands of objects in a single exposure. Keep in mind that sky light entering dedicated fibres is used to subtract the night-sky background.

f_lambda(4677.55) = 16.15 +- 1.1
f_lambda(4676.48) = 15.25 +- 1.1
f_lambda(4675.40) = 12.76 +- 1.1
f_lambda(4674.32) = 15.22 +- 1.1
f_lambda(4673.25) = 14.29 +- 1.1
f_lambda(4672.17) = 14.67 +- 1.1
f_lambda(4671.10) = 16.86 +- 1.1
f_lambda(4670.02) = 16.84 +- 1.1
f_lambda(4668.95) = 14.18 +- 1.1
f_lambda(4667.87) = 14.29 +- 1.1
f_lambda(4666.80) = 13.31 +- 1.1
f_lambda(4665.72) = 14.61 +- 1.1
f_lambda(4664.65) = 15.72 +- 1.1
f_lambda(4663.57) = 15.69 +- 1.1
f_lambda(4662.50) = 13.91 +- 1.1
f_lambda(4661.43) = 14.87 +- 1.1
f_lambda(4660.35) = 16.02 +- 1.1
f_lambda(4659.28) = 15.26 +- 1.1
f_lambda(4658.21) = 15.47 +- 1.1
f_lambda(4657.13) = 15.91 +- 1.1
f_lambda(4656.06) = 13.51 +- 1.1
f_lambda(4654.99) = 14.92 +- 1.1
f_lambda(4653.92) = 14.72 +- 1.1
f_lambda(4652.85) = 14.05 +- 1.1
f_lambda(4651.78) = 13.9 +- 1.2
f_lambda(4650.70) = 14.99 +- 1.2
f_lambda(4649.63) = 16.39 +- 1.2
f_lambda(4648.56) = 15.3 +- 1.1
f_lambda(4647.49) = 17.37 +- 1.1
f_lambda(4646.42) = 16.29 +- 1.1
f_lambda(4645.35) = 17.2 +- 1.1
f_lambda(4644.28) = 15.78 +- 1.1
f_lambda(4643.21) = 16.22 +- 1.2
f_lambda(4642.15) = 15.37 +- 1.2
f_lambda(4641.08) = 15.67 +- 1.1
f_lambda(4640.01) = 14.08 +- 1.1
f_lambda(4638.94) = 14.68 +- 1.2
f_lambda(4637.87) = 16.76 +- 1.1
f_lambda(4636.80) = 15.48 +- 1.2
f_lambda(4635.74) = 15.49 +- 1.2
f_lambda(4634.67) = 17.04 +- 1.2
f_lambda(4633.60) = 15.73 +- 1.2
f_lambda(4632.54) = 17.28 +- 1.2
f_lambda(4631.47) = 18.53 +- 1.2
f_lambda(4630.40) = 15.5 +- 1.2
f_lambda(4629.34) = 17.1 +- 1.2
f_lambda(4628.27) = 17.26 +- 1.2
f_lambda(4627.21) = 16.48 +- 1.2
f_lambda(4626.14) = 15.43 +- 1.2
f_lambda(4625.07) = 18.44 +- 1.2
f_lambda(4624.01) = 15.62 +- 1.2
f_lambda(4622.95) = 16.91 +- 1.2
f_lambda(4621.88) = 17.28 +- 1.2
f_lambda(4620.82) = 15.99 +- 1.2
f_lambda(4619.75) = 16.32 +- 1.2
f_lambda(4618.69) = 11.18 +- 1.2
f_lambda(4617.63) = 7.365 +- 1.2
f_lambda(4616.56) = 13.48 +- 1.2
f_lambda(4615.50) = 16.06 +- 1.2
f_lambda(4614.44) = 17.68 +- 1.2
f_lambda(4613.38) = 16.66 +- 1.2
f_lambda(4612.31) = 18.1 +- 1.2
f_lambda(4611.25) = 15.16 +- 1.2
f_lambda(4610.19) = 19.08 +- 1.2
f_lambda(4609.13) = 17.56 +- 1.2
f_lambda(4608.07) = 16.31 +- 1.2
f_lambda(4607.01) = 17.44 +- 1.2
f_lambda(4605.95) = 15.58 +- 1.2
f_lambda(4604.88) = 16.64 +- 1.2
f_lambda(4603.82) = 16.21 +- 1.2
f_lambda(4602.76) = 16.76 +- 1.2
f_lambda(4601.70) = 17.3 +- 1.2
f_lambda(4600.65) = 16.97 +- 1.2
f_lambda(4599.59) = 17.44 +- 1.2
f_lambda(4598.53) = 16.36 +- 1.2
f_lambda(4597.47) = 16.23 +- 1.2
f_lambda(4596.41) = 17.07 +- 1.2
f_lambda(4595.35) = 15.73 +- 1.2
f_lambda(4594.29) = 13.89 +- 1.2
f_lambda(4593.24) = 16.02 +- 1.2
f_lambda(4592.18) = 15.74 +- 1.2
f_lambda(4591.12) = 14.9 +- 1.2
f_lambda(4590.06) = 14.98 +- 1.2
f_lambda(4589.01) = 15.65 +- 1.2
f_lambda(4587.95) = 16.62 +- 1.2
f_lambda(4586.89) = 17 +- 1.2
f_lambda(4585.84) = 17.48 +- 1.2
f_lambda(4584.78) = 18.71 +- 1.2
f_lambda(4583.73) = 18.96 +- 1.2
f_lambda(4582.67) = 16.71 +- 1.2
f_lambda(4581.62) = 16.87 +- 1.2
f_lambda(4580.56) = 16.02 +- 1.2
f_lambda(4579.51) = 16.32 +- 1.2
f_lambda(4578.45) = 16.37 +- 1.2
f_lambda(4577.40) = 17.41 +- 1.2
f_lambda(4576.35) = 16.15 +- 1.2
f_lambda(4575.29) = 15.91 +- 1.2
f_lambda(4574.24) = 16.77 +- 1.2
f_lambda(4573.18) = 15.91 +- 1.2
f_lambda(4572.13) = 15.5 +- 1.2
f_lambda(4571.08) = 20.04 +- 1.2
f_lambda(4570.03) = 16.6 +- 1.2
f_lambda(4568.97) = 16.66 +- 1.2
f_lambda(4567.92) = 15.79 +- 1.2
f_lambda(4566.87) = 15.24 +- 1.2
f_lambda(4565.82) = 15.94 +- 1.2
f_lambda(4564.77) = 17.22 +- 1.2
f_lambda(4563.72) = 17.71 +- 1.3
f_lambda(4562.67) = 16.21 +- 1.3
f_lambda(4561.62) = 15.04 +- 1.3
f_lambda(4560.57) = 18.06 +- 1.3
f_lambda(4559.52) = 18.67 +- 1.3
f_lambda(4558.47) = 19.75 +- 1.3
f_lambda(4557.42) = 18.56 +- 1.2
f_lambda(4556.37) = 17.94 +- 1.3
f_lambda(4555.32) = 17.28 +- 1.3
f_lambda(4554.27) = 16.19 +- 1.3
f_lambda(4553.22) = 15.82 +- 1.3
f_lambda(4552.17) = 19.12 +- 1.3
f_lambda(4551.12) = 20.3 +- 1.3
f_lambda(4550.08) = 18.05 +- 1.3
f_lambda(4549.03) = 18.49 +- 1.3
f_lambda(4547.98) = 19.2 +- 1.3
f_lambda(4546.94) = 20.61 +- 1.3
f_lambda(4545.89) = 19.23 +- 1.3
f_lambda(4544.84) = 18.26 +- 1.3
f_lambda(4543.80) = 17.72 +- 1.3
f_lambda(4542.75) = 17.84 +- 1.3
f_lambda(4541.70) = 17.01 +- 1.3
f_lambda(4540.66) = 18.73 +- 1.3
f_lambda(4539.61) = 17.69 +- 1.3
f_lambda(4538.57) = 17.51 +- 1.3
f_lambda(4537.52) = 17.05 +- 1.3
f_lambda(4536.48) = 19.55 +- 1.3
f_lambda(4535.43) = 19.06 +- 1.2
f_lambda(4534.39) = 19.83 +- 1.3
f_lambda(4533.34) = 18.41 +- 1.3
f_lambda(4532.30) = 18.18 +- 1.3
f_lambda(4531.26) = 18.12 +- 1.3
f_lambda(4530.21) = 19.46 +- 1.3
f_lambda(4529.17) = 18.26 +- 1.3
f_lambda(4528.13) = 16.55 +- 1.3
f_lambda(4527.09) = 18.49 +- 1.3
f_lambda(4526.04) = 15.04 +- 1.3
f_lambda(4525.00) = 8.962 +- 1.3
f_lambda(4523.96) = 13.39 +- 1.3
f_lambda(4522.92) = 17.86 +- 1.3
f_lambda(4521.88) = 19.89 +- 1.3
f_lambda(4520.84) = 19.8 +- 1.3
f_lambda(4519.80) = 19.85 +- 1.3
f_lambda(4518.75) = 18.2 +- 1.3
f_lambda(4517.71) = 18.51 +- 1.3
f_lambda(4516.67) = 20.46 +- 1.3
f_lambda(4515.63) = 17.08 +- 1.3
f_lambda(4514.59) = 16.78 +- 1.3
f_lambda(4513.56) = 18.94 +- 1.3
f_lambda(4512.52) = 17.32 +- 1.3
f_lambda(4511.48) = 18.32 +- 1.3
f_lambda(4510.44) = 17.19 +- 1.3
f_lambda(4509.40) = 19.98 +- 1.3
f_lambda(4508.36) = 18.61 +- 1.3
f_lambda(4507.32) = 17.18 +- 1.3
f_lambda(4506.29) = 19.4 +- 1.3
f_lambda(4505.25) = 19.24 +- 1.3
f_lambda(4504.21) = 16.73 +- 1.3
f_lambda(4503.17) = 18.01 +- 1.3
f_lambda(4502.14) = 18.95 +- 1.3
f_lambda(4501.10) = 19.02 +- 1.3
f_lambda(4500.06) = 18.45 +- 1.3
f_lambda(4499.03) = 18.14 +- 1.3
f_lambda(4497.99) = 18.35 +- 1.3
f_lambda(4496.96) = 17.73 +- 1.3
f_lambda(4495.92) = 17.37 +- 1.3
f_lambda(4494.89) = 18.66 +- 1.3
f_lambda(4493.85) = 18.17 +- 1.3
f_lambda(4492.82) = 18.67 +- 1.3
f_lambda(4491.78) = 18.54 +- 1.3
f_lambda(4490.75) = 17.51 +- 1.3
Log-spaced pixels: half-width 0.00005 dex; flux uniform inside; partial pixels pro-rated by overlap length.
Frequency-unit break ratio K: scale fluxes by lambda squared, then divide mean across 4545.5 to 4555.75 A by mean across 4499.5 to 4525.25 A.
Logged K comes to 1.0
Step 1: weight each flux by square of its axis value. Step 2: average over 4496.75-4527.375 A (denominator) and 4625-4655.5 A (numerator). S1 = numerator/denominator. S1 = 0.94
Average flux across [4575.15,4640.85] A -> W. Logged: 16.2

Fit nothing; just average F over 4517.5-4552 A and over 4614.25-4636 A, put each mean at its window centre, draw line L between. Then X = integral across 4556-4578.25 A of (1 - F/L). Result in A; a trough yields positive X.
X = 0.33 A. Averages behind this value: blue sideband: 18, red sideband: 15.8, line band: 17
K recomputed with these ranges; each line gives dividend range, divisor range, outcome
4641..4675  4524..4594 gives 0.92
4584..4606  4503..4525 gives 0.94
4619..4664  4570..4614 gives 0.97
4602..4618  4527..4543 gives 0.91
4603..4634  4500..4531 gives 0.95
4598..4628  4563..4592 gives 0.99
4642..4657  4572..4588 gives 0.95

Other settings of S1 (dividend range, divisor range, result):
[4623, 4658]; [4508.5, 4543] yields 0.94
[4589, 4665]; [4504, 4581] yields 0.93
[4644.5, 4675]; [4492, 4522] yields 0.88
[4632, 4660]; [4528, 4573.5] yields 0.91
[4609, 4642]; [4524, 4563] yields 0.93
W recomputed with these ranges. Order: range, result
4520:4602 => 17.2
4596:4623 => 16.1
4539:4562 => 18.2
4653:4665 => 15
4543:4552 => 19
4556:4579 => 17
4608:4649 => 16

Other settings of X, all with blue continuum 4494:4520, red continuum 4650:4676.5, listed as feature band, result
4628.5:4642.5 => -0.56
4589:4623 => 0.39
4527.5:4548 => -0.89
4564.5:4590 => 0.07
